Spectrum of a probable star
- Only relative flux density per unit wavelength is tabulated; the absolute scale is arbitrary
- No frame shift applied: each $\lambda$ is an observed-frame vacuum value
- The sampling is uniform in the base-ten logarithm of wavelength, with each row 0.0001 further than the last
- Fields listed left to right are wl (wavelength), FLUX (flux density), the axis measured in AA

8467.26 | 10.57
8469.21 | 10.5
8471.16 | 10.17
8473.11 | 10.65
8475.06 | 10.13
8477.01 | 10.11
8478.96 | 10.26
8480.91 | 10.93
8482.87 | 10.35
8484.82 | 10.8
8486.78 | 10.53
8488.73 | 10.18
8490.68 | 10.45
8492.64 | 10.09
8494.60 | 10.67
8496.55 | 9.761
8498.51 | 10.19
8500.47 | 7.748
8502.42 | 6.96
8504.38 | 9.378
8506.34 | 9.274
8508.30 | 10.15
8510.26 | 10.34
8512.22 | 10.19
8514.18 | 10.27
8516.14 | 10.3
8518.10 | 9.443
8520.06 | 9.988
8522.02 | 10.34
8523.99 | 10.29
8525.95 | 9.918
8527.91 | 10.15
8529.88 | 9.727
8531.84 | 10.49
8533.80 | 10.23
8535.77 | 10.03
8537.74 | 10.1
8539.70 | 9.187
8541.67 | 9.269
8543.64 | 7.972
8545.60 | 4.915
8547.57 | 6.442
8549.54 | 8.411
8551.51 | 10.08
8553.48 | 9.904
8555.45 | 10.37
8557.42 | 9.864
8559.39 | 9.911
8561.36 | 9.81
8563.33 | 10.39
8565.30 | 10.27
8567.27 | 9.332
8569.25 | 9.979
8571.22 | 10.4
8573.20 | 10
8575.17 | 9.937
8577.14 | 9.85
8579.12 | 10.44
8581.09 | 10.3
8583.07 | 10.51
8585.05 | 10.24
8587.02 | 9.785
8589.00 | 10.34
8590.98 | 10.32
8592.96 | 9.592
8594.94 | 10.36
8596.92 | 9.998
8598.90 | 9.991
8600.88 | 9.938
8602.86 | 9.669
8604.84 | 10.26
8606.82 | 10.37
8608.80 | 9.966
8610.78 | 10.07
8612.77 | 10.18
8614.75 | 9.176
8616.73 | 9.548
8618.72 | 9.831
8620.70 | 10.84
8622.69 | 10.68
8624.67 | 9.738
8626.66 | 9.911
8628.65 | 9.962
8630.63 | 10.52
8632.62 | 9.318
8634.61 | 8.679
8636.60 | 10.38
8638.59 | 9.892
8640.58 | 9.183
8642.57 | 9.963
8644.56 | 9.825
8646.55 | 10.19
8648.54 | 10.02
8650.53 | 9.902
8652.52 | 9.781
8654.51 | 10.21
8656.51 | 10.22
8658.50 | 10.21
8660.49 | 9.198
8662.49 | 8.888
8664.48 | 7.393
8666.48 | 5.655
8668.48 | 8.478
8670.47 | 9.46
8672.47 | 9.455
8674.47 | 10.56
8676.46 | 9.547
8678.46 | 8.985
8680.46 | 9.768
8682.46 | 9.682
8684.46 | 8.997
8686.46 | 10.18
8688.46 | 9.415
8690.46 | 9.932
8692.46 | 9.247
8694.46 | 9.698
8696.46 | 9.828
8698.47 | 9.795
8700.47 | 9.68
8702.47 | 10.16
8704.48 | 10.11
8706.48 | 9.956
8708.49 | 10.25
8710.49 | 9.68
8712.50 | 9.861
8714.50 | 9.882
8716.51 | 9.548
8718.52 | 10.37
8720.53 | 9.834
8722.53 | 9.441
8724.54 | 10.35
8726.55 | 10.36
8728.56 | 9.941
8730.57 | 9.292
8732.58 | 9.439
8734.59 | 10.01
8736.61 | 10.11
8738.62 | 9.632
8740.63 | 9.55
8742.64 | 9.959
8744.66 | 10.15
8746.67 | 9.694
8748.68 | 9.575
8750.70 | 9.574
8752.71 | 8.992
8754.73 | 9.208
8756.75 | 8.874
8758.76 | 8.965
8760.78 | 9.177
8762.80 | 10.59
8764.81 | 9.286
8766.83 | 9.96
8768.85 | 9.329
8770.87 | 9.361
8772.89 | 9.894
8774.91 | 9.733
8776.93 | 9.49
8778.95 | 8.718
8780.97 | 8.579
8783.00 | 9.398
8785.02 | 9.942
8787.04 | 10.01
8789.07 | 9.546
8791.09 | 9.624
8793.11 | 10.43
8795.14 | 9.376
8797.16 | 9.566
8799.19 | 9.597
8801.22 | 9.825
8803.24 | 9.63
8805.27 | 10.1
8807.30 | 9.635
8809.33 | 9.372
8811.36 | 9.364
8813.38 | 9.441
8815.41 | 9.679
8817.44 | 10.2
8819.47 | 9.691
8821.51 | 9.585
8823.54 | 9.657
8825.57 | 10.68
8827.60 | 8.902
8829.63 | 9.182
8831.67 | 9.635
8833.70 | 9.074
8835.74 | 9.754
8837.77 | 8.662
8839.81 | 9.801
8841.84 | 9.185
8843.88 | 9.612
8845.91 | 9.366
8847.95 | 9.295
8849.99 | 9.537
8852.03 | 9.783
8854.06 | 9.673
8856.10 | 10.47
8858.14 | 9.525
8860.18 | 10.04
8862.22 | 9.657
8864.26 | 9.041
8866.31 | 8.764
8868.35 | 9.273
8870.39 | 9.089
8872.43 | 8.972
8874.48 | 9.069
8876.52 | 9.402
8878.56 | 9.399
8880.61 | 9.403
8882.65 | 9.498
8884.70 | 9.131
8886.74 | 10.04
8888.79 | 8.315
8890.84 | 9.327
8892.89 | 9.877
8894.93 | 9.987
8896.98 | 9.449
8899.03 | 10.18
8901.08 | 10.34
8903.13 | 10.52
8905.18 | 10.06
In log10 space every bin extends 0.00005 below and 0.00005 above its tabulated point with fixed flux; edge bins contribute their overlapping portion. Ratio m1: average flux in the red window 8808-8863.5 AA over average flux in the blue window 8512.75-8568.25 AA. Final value 1.00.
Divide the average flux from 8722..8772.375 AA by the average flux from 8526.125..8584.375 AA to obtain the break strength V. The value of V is 1.0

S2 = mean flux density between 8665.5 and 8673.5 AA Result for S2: 8.27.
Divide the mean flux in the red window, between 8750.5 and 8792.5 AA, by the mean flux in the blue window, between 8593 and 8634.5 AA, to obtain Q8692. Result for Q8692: 0.95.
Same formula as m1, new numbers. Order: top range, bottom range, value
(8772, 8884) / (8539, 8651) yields 0.98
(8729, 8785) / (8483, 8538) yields 0.96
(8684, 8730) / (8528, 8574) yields 1.04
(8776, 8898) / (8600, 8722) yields 0.98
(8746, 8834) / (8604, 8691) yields 0.99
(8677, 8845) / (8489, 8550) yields 1.02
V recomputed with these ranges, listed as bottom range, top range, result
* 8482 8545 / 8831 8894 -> 0.96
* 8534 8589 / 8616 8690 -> 1.00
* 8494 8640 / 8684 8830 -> 0.99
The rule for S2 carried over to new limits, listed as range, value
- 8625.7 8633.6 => 9.93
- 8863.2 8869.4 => 9.02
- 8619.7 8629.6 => 10.2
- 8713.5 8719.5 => 9.93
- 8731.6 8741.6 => 9.75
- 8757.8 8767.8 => 9.6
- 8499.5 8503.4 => 7.37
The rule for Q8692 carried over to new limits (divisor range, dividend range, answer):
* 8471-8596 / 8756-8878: 0.97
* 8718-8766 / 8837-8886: 0.97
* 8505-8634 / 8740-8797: 0.97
